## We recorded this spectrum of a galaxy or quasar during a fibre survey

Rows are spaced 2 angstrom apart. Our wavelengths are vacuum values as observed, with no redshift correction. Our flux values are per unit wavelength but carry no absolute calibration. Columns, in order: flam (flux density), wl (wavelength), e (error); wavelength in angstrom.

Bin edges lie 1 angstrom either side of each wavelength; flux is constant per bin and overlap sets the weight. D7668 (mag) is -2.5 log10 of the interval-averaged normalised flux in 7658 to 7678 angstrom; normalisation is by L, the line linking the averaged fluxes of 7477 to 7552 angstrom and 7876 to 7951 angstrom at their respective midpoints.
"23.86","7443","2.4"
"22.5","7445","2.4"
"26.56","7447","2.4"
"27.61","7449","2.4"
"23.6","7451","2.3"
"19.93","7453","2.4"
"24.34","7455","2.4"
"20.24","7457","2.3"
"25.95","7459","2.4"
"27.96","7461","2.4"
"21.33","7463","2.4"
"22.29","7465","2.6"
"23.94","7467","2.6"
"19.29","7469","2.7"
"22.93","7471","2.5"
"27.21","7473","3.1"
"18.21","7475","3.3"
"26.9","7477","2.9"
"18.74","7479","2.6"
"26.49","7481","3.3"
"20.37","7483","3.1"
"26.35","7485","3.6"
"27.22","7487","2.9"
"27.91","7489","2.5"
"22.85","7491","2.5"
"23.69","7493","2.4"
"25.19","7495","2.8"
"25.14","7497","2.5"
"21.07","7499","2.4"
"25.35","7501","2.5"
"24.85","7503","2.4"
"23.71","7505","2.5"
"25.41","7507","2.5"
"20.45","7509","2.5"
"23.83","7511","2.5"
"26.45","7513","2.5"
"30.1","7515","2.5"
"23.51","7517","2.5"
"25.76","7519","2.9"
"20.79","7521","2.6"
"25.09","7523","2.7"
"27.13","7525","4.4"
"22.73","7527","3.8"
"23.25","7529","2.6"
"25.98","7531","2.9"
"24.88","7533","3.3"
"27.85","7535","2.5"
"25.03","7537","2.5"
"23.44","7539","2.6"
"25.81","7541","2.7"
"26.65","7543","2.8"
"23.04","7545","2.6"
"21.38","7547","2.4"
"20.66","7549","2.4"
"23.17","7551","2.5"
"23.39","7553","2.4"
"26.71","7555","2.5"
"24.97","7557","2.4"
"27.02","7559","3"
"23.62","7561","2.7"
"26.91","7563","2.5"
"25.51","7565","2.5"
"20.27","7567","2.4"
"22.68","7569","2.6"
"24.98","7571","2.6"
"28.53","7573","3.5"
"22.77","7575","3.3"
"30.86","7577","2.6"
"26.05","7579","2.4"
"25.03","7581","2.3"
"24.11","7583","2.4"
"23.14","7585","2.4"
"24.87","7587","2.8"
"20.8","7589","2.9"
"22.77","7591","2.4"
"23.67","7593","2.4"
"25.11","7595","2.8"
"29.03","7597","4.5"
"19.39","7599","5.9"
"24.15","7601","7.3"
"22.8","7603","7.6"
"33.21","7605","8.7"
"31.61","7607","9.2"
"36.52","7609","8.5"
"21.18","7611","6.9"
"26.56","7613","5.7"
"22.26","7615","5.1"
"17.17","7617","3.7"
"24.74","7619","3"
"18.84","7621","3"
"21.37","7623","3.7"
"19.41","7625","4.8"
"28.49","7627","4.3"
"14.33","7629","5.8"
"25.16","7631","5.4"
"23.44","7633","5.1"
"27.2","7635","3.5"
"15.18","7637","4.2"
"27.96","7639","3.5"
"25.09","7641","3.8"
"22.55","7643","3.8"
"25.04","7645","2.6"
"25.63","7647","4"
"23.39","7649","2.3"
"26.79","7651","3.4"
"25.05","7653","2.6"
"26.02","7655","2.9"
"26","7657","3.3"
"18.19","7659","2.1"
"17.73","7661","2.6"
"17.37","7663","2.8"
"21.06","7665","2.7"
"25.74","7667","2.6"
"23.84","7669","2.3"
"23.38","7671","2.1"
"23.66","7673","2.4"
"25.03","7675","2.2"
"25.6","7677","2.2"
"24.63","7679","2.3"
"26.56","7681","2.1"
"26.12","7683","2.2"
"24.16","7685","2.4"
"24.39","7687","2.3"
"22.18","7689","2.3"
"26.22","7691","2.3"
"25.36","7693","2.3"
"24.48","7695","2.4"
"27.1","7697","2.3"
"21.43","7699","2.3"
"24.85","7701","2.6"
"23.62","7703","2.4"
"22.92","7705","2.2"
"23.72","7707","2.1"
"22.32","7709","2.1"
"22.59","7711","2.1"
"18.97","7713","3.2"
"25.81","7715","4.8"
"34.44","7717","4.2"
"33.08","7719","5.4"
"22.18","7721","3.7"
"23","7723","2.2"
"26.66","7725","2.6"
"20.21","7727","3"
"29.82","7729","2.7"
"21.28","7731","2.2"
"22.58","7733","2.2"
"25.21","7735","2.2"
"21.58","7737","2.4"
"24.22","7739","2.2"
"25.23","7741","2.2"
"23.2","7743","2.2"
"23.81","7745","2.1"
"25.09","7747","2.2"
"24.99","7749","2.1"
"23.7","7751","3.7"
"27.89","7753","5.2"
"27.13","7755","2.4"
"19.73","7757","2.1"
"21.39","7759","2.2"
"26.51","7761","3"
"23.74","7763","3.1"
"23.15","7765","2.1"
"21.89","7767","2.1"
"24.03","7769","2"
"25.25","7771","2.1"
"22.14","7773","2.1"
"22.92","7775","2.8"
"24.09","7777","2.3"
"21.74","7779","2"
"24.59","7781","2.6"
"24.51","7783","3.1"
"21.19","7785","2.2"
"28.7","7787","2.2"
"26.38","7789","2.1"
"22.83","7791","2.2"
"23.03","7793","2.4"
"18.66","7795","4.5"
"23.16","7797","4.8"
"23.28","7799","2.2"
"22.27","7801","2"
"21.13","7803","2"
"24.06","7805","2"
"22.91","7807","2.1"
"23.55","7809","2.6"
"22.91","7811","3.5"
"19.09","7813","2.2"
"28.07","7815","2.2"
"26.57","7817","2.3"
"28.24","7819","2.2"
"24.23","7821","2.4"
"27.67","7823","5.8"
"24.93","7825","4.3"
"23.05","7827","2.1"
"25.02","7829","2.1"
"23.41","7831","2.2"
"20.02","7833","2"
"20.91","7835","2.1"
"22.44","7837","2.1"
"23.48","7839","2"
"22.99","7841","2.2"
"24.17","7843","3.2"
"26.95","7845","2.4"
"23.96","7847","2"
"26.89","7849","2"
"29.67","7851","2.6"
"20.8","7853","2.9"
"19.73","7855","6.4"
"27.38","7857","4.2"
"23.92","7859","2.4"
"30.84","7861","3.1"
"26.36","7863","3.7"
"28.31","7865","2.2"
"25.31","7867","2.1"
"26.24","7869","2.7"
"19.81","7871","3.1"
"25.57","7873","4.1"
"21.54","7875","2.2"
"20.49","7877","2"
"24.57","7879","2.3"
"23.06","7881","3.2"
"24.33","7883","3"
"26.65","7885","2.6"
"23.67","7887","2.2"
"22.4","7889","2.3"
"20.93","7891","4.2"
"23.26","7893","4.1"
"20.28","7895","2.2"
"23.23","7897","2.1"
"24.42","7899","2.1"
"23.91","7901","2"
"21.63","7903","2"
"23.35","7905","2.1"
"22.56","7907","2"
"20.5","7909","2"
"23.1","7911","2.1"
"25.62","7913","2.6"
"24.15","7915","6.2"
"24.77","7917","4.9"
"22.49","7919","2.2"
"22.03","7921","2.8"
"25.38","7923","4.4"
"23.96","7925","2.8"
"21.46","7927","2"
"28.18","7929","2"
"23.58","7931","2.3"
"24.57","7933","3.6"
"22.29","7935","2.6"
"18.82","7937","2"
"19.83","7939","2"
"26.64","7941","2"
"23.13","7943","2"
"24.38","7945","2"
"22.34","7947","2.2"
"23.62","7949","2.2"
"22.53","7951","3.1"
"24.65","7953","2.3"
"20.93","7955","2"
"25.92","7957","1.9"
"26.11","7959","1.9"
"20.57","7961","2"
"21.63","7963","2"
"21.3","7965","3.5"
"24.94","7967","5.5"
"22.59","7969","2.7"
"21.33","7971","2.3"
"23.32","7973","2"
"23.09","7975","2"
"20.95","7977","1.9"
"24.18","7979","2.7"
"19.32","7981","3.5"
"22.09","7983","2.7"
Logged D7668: 0.084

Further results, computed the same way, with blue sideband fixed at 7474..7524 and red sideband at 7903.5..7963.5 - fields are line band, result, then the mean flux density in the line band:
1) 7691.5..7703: -0.04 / 24.6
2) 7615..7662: 0.05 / 22.8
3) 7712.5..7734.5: -0.07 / 25.4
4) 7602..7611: -0.24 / 29.9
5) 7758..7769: 0.01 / 23.4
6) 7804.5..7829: -0.05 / 24.6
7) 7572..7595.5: -0.03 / 24.8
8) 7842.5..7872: -0.09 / 25.4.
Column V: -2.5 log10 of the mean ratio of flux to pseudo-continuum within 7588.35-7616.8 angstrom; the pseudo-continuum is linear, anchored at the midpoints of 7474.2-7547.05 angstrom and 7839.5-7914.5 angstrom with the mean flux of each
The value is -0.05 mag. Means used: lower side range 24.5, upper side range 24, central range 25.5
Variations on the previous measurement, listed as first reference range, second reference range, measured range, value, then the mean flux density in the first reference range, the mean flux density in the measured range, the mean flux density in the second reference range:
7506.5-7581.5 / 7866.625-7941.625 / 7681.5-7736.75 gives -0.023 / 24.8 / 24.6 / 23.2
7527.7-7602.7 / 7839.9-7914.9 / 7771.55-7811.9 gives 0.042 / 24.5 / 23.2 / 24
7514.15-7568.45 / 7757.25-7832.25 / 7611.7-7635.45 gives 0.094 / 24.6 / 22.3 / 23.7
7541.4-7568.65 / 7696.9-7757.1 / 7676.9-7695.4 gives -0.024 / 24.1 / 25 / 24.5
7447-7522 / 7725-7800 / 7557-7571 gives -0.022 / 24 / 24.4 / 23.8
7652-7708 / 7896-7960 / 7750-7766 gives -0.021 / 23.8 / 24.2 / 23.4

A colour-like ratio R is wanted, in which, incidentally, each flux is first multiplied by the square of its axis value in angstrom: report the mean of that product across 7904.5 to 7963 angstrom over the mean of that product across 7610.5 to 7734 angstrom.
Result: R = 1.1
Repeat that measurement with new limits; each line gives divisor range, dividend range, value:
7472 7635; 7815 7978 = 1.06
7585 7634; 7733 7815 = 1.02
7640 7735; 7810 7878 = 1.05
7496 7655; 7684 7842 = 1.03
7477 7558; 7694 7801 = 1.05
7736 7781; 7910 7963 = 1.03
